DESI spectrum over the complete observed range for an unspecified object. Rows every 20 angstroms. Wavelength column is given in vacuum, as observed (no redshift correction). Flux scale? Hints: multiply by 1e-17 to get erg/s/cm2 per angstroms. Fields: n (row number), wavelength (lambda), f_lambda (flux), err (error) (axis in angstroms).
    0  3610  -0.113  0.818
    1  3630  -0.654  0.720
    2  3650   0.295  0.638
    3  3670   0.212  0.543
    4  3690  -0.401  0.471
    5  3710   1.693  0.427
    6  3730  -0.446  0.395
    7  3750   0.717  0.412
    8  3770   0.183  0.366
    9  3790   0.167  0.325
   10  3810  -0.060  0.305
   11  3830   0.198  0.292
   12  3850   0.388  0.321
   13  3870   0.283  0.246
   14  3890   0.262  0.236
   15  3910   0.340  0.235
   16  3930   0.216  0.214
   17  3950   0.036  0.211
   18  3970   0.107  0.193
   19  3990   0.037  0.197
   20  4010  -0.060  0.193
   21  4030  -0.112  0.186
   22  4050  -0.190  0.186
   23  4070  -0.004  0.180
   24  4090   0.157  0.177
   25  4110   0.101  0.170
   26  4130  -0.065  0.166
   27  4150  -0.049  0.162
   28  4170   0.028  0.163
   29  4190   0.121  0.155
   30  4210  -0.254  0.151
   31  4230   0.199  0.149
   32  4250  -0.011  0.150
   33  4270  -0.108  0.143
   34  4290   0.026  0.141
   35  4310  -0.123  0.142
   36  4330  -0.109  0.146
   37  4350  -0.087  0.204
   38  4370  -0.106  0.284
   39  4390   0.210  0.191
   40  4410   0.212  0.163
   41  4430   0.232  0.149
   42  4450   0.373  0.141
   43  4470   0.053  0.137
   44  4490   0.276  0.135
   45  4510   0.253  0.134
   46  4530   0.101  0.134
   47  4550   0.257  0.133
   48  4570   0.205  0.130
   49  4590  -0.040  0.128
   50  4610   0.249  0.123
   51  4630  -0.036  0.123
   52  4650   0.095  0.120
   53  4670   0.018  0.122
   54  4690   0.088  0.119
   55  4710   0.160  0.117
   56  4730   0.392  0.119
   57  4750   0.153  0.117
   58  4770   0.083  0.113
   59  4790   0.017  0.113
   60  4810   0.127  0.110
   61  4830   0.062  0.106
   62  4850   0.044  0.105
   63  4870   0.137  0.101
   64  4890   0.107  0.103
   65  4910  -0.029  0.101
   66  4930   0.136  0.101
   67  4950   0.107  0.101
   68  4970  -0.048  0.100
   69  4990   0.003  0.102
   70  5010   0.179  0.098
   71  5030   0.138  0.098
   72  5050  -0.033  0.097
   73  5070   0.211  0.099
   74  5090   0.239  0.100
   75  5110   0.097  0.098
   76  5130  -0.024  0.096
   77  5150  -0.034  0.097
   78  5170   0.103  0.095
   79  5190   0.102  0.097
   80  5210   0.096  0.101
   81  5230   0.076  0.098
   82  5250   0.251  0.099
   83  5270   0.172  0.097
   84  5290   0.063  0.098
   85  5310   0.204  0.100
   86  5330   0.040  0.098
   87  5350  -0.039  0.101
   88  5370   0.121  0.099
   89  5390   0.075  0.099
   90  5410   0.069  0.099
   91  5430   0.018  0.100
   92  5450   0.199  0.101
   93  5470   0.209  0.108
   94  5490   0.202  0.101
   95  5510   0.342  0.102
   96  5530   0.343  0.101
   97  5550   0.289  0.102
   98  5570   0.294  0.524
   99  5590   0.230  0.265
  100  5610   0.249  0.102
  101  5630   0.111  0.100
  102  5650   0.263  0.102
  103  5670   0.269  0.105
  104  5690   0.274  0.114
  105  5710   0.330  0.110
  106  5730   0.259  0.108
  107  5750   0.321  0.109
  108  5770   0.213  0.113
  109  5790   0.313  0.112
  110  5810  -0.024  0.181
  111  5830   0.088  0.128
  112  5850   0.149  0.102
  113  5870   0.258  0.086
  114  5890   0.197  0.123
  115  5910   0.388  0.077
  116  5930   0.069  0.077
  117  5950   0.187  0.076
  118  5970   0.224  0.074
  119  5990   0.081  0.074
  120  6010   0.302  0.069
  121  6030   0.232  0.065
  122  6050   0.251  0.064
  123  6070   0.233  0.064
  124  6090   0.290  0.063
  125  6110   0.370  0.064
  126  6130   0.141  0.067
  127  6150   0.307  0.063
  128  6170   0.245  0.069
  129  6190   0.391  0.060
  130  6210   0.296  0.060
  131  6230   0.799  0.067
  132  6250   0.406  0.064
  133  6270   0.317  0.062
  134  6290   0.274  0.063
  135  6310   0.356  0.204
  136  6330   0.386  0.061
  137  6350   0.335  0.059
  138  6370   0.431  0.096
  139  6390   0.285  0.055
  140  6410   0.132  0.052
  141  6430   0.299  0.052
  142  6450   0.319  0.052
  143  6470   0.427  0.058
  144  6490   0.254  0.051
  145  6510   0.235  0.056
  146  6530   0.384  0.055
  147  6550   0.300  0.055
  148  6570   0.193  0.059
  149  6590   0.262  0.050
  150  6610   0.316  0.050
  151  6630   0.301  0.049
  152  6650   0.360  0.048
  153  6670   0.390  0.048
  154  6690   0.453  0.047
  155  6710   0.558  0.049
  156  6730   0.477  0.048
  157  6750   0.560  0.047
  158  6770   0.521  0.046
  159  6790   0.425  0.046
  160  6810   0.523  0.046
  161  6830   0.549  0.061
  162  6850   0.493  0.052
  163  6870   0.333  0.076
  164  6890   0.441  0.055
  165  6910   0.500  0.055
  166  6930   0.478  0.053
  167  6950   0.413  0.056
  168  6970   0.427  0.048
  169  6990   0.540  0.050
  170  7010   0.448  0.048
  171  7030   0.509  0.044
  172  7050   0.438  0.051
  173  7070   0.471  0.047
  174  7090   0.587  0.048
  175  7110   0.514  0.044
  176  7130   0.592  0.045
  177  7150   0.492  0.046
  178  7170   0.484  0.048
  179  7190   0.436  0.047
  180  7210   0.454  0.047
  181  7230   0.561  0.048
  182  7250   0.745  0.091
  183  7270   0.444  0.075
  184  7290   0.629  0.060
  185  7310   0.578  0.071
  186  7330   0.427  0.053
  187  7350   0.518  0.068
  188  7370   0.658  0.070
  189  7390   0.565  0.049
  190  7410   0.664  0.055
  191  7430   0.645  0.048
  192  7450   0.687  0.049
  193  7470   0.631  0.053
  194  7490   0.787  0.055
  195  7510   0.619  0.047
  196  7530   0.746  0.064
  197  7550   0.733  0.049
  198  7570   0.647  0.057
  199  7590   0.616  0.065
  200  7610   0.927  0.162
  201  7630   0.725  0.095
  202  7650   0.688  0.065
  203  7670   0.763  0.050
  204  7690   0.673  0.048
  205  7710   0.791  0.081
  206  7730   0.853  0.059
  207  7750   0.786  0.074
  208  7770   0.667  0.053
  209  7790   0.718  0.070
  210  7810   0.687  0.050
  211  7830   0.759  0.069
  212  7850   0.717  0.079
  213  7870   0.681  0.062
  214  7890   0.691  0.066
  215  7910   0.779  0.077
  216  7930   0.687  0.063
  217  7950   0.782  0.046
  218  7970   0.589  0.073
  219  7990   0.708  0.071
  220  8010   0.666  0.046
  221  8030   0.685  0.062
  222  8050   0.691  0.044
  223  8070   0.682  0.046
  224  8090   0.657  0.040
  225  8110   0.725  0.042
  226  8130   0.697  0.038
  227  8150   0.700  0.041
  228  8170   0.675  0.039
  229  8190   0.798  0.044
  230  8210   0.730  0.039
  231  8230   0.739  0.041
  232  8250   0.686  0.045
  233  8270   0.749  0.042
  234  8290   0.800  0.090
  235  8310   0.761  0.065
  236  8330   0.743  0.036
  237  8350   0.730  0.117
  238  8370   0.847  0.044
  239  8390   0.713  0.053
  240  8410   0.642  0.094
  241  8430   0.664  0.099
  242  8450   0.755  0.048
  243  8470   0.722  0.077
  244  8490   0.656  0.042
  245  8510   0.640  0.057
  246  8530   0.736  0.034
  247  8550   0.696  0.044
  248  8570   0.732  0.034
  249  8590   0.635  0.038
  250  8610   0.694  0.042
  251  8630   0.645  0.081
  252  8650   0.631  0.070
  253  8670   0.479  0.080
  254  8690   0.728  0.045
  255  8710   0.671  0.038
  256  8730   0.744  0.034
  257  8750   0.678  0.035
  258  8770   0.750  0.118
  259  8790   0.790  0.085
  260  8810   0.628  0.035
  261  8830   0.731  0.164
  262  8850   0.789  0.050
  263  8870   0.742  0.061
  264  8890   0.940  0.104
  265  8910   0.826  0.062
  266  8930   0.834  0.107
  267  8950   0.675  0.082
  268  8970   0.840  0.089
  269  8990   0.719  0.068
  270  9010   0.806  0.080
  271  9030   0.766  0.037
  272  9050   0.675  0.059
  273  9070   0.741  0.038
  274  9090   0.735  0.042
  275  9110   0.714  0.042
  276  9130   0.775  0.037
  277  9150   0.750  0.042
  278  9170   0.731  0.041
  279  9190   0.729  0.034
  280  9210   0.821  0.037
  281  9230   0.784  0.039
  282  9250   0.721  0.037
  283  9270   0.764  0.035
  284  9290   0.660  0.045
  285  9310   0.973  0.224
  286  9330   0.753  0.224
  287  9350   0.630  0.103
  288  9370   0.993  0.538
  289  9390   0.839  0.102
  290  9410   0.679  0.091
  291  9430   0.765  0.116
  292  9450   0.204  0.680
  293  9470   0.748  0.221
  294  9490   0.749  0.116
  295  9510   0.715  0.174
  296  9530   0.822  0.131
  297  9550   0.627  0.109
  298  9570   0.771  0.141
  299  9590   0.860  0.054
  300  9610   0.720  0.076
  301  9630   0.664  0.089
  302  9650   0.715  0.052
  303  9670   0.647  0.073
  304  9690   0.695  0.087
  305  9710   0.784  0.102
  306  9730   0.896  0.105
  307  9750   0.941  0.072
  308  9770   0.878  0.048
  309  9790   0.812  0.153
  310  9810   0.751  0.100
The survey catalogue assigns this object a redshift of 0.67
